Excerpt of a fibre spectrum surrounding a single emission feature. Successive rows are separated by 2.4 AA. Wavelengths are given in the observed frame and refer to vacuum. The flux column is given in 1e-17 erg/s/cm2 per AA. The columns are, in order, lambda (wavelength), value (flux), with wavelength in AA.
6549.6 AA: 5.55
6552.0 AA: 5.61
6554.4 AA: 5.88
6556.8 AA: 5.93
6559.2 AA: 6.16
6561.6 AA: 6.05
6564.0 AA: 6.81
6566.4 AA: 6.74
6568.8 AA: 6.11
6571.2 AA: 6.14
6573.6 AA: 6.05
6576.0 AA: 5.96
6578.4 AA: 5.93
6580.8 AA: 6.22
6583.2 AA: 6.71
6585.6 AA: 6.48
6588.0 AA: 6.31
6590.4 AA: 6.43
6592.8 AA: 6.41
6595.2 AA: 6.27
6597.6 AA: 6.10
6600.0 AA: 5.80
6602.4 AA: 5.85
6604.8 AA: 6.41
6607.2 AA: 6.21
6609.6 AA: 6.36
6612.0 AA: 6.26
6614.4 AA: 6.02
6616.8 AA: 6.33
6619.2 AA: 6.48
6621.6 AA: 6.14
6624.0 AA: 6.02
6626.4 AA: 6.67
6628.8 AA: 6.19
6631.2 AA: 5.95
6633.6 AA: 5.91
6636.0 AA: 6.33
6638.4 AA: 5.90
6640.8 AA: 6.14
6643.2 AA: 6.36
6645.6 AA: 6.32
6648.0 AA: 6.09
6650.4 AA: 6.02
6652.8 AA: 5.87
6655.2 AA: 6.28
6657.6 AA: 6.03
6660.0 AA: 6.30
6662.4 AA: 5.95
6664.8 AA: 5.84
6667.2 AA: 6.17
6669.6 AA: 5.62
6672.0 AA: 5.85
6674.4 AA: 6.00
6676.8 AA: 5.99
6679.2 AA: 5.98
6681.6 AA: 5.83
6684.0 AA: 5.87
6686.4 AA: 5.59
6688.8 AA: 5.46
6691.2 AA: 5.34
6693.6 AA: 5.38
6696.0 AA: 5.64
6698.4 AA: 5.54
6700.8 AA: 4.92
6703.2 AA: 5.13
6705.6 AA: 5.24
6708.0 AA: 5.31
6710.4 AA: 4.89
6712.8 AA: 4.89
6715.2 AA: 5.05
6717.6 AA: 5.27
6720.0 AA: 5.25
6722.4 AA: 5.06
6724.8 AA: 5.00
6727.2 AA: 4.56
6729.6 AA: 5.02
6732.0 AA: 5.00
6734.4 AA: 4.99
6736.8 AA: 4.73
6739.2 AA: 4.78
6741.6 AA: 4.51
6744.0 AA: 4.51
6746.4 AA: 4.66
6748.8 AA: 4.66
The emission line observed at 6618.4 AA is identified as Mg II 2798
